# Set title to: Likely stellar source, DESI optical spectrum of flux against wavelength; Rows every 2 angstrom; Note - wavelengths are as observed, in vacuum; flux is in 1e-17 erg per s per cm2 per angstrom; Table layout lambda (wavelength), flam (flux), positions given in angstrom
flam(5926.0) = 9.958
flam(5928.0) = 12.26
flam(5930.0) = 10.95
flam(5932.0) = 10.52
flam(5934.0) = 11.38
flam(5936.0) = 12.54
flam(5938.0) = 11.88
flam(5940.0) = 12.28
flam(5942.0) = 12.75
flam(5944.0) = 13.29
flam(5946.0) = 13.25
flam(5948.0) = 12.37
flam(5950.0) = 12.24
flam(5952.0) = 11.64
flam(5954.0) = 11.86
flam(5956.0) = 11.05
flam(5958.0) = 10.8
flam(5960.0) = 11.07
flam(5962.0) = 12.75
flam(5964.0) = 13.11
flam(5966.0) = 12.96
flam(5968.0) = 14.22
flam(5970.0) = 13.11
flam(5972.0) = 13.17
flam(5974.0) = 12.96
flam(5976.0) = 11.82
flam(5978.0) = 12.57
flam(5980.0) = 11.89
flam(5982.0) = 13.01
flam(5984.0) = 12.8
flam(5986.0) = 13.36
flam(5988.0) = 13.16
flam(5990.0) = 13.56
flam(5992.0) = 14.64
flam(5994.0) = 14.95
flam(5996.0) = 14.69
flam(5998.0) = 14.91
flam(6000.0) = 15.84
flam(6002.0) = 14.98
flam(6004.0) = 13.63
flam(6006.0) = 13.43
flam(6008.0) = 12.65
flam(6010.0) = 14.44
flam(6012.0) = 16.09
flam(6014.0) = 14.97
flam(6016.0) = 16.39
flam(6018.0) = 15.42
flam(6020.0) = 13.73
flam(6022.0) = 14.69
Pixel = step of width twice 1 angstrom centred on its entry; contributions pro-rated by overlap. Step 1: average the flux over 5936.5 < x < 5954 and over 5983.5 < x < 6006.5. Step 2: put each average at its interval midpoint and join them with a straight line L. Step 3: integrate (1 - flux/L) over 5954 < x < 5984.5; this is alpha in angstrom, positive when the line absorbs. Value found 1.9 angstrom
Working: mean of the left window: 12.4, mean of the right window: 14.2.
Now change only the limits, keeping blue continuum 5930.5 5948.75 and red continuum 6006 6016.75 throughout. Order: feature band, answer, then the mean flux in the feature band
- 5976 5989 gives 0.95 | 12.7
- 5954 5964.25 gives 0.98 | 11.7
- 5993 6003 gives -0.57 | 15.1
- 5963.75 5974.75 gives -0.02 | 13.3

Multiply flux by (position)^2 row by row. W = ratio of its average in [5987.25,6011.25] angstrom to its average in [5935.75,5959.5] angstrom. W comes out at 1.20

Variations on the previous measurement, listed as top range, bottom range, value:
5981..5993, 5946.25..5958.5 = 1.15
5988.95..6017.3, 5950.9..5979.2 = 1.20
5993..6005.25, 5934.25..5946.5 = 1.20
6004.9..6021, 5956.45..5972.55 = 1.18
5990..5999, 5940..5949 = 1.16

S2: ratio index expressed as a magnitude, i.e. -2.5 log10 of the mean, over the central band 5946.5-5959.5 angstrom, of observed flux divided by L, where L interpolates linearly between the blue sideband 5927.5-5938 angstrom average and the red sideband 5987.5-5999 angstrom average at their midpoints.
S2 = 0.07 mag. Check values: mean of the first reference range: 11.5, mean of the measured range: 11.7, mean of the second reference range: 14.4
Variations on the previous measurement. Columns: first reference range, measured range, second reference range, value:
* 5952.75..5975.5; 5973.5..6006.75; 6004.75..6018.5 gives 0.00 mag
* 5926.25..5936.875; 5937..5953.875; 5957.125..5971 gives -0.05 mag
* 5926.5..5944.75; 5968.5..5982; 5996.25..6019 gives 0.07 mag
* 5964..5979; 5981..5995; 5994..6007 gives 0.02 mag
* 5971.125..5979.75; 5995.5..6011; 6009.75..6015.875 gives 0.03 mag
